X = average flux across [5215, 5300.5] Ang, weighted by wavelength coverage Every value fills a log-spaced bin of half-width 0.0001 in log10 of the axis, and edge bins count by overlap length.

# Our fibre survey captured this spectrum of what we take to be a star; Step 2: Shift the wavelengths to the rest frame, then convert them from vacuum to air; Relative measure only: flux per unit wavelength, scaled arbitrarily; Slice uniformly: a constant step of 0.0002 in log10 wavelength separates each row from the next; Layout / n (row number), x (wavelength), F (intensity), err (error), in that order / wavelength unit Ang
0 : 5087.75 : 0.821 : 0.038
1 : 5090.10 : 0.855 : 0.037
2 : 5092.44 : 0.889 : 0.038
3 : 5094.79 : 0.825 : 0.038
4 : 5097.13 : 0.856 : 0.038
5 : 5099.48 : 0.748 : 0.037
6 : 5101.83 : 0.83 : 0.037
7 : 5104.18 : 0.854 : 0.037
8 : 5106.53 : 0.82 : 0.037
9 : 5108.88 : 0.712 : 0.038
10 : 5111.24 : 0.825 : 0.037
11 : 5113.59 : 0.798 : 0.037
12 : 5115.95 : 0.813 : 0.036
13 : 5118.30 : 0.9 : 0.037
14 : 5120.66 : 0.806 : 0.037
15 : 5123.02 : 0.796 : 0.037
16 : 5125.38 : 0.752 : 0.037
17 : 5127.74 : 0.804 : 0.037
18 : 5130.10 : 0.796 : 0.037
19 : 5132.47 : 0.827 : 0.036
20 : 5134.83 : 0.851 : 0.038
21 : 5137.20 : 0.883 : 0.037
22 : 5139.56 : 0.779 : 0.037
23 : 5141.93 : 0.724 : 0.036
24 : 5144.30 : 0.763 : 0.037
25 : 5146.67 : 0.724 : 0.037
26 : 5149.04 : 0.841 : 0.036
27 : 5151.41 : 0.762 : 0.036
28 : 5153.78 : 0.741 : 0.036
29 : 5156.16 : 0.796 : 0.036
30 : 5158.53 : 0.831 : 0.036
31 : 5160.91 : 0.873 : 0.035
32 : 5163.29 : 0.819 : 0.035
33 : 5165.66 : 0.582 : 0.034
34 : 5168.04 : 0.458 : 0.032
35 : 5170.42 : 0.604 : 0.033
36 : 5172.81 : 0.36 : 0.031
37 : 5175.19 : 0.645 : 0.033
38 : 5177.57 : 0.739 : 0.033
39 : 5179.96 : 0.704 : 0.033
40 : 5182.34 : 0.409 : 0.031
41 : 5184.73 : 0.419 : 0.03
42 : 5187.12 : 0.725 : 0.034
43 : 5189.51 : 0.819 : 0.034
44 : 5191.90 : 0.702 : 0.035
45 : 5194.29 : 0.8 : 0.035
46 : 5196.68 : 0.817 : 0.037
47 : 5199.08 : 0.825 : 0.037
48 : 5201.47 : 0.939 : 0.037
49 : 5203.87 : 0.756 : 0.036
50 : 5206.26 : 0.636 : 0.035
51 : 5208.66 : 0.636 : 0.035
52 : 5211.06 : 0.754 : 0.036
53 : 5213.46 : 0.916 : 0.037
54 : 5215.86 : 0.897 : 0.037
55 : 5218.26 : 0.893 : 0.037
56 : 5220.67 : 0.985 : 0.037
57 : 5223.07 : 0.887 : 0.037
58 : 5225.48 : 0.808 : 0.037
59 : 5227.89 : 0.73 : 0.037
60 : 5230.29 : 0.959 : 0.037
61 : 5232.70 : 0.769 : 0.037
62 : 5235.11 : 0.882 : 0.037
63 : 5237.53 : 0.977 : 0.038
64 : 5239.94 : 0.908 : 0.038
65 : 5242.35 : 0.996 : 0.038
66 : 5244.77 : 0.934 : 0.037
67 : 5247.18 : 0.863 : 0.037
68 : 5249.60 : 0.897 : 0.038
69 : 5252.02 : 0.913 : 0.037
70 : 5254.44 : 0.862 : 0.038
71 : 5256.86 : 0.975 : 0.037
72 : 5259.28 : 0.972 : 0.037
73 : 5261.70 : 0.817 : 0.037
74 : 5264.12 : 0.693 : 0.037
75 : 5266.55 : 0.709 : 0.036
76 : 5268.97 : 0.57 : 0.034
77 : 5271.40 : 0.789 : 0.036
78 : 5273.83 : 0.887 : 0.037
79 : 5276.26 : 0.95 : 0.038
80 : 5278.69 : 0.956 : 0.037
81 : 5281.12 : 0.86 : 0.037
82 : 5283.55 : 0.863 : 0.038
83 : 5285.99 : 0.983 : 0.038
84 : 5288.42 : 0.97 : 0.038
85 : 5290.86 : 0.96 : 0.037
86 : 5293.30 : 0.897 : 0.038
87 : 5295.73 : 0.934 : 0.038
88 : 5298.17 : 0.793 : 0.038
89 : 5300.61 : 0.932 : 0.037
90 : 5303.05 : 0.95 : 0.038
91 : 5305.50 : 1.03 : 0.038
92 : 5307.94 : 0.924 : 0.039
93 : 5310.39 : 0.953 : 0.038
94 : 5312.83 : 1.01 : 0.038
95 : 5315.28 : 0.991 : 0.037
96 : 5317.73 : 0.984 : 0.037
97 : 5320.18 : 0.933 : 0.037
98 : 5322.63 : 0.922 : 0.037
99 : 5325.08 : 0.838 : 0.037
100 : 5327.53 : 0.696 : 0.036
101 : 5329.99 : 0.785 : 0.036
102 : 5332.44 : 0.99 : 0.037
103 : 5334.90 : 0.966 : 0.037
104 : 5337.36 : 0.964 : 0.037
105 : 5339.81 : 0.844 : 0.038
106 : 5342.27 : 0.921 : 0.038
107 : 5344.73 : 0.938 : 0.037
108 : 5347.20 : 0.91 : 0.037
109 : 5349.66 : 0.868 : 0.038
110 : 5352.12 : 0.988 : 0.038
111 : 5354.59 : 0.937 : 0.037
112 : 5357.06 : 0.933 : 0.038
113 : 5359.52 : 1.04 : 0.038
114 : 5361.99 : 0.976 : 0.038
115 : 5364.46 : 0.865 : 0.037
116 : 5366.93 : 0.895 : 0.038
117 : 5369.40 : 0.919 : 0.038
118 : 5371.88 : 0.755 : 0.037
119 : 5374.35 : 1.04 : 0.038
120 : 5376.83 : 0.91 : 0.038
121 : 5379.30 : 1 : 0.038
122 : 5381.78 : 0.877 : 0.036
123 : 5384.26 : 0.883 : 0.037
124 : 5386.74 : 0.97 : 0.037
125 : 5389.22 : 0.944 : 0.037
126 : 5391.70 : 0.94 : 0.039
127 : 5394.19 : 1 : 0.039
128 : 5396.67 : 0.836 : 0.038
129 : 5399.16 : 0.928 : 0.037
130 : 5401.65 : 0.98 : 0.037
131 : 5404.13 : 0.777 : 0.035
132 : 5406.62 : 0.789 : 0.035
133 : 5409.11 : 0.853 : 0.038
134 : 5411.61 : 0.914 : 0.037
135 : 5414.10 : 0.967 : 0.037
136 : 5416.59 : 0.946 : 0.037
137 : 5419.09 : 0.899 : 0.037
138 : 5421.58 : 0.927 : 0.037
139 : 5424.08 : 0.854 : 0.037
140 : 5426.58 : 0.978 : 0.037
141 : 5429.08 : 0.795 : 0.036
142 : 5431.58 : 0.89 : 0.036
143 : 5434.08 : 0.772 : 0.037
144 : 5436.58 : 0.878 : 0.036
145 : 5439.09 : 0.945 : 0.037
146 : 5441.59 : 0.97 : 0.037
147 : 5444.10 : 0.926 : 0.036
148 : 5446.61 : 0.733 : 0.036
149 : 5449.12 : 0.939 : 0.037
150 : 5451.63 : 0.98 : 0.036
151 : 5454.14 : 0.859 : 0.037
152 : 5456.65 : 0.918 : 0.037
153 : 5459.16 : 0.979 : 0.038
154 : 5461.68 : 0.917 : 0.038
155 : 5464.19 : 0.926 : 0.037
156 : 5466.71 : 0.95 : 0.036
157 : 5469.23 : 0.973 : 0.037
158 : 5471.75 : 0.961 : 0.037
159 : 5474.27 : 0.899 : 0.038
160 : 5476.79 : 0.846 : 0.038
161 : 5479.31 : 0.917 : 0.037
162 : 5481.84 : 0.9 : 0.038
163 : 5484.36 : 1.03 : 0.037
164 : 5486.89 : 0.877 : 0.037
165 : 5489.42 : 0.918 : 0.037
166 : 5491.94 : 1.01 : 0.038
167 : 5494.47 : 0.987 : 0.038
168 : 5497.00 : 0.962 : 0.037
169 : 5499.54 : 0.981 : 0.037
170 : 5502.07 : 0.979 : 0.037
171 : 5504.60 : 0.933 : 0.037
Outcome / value 0.879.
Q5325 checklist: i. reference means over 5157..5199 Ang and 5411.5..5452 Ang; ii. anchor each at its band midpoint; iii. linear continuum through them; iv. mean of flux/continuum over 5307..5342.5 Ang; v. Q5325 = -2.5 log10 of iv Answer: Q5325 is -0.142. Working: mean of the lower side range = 0.67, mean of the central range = 0.914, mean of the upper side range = 0.899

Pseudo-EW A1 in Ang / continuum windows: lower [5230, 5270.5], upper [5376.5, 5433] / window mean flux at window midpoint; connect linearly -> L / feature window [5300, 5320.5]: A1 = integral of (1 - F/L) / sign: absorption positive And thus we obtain -2.1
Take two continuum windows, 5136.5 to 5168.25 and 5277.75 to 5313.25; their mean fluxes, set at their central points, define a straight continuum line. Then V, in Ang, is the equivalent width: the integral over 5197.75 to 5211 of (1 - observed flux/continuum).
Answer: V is 1.1 Ang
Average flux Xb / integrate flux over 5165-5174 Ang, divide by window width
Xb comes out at 0.496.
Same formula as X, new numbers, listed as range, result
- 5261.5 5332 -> 0.884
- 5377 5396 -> 0.94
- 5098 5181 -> 0.759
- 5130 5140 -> 0.834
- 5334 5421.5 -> 0.919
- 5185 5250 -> 0.835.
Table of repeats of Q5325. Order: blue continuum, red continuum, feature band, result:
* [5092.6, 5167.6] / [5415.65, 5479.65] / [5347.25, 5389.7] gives -0.06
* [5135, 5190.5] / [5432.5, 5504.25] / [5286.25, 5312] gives -0.17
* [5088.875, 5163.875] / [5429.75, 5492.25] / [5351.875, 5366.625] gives -0.08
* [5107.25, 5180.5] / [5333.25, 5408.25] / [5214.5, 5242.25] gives -0.09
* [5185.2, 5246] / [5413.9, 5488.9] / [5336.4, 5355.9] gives -0.05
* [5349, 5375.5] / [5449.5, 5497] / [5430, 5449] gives 0.07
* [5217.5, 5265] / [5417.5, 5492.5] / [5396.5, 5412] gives 0.05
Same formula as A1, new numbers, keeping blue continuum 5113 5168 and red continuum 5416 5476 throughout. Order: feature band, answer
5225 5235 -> 0.0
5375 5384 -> -0.5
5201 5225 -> -0.3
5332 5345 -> -1.0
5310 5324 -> -1.8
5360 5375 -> -0.6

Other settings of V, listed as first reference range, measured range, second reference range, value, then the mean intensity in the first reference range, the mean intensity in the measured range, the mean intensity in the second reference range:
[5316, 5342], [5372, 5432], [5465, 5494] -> 0.3 Ang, 0.895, 0.91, 0.936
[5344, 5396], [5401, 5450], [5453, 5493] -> 2.4 Ang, 0.932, 0.885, 0.93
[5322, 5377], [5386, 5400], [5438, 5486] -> -0.3 Ang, 0.909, 0.935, 0.924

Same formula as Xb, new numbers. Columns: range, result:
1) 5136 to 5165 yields 0.791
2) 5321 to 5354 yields 0.896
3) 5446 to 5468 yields 0.917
